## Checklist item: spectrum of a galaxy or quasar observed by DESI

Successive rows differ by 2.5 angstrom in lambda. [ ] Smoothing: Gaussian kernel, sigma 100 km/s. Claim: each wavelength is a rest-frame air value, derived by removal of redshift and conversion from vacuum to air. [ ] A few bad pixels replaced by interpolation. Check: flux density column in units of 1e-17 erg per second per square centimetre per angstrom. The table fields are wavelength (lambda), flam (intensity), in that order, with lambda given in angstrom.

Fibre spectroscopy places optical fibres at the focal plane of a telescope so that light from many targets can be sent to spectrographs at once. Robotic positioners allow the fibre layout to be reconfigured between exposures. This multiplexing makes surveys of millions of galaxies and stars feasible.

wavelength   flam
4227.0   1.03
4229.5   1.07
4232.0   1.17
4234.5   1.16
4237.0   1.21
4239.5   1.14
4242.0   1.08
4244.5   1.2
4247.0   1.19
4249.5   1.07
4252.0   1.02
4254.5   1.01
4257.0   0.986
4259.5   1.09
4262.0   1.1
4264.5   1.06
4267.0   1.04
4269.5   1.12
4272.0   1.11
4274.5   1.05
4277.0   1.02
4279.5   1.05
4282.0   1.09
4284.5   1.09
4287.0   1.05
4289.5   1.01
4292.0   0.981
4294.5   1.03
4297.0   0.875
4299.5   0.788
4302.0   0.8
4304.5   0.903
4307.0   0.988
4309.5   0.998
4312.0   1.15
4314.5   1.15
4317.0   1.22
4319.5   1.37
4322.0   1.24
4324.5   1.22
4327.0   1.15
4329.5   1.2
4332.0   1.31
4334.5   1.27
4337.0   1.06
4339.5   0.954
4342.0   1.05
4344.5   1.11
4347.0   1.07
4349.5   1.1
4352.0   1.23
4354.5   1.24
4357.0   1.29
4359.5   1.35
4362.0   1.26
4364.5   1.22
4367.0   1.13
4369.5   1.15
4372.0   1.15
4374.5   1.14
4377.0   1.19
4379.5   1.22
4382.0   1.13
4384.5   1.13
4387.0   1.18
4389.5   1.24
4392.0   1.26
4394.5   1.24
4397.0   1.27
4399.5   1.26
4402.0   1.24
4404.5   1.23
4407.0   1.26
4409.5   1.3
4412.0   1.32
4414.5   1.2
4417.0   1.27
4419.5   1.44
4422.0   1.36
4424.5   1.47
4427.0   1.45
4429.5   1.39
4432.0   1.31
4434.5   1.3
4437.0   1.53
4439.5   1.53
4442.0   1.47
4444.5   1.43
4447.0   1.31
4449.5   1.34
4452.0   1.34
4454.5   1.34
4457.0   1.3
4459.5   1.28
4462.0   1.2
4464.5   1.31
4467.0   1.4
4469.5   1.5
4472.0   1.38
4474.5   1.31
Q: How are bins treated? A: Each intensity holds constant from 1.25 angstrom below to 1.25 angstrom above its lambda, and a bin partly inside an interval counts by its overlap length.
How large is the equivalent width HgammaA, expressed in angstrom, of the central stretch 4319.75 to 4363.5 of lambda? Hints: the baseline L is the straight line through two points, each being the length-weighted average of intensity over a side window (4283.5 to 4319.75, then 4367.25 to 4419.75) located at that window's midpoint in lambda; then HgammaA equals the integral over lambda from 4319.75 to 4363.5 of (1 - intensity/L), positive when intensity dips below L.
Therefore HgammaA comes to -3.19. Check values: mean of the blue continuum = 1.02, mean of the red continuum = 1.22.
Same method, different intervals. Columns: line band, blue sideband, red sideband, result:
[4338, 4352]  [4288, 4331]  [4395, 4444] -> 1.0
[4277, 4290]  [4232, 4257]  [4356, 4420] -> 1.0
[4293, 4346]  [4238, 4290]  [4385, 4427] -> 3.3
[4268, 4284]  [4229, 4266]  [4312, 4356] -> 0.8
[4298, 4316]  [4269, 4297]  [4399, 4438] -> 2.1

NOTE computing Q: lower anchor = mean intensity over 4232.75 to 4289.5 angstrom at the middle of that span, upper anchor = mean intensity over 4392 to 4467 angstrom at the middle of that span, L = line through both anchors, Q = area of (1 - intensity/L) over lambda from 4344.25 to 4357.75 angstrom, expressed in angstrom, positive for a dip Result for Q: 0.5 angstrom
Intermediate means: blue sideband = 1.09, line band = 1.17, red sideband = 1.33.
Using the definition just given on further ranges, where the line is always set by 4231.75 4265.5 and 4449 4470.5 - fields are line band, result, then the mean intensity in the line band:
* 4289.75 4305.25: 3.4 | 0.903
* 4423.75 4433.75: -0.8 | 1.4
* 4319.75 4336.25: -0.6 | 1.23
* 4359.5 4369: 0.1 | 1.22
